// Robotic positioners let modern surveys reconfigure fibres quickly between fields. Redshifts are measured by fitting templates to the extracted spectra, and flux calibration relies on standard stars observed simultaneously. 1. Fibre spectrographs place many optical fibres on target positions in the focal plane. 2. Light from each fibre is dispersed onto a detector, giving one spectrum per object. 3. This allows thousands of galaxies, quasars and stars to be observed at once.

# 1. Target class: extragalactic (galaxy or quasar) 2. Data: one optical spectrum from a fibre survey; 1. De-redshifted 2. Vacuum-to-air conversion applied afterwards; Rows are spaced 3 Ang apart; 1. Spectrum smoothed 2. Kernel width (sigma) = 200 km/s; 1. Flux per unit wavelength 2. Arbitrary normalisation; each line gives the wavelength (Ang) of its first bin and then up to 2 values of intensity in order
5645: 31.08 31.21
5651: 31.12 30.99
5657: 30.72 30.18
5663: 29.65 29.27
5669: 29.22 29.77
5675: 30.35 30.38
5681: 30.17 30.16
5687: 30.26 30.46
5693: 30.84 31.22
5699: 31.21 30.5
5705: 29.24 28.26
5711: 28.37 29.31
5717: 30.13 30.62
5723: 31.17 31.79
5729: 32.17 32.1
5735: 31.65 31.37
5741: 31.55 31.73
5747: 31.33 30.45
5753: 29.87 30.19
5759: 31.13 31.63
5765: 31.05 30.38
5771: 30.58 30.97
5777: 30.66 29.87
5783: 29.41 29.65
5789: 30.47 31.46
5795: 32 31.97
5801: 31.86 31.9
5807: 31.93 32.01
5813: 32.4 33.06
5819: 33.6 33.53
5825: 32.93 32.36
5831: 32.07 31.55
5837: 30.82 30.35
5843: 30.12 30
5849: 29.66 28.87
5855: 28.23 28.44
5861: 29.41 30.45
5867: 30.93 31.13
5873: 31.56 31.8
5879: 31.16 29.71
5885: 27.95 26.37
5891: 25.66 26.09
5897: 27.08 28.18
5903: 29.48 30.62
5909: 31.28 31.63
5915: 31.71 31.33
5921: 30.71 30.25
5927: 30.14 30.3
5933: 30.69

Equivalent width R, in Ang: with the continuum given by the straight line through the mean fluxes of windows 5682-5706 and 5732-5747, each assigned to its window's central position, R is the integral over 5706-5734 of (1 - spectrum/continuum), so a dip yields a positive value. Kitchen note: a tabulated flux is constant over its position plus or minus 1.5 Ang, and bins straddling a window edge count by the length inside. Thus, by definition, 0.6 Ang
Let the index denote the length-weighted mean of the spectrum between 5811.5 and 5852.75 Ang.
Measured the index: 31.6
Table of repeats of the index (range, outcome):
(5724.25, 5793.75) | 30.9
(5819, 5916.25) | 30.1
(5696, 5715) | 29.6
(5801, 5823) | 32.6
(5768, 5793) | 30.4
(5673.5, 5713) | 30.1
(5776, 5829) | 31.7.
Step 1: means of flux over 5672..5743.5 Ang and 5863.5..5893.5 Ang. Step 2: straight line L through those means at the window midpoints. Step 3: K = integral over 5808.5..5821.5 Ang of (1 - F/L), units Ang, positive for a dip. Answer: -1.3 Ang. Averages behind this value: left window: 30.6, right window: 29.5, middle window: 32.8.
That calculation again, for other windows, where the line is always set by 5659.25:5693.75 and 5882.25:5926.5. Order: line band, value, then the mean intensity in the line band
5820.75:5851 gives -1.9 Ang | 31.3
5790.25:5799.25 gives -0.7 Ang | 31.8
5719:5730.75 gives -0.6 Ang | 31.5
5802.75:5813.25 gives -0.9 Ang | 32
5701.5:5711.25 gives 0.3 Ang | 29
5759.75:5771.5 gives -0.5 Ang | 31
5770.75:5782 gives -0.3 Ang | 30.5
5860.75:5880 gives -1.1 Ang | 31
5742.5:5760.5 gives -0.6 Ang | 30.8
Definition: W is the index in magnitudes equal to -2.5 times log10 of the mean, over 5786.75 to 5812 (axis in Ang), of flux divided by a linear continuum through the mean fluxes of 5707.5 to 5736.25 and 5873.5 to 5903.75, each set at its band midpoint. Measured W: -0.07 mag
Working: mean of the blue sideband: 30.6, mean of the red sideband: 28.4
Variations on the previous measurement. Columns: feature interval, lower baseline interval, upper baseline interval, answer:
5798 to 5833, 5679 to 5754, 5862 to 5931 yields -0.08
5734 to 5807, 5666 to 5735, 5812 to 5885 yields -0.01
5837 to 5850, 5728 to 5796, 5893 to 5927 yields 0.01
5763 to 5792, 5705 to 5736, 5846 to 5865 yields -0.02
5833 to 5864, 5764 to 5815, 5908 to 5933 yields 0.05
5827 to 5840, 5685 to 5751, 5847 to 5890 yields -0.06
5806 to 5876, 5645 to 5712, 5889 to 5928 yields -0.05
